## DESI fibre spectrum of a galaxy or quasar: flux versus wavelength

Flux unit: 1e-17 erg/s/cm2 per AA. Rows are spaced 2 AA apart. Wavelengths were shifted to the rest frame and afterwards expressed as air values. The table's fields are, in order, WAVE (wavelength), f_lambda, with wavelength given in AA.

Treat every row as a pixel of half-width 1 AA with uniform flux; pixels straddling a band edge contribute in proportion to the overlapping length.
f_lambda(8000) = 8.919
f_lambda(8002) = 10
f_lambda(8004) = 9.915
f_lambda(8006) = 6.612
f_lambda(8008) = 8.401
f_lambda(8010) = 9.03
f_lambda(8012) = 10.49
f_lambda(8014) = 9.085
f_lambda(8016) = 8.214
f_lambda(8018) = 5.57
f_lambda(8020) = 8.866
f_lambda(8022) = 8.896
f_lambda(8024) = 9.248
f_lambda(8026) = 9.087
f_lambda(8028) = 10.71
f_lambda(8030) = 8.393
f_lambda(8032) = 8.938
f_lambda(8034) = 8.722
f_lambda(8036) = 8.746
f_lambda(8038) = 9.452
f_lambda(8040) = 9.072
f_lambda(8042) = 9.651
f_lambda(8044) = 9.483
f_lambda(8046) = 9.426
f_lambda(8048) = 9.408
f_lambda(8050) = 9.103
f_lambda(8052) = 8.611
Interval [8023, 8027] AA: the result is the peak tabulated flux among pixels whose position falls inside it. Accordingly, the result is 9.248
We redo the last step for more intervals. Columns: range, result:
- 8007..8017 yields 10.49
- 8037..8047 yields 9.651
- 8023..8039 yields 10.71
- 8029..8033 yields 8.938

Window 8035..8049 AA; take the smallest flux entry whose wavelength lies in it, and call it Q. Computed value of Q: 8.746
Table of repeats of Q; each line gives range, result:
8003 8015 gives 6.612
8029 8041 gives 8.393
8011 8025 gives 5.57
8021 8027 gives 8.896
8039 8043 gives 9.072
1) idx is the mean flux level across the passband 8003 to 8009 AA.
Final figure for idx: 8.31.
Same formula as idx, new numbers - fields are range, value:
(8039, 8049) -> 9.41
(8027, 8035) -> 9.19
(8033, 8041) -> 9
